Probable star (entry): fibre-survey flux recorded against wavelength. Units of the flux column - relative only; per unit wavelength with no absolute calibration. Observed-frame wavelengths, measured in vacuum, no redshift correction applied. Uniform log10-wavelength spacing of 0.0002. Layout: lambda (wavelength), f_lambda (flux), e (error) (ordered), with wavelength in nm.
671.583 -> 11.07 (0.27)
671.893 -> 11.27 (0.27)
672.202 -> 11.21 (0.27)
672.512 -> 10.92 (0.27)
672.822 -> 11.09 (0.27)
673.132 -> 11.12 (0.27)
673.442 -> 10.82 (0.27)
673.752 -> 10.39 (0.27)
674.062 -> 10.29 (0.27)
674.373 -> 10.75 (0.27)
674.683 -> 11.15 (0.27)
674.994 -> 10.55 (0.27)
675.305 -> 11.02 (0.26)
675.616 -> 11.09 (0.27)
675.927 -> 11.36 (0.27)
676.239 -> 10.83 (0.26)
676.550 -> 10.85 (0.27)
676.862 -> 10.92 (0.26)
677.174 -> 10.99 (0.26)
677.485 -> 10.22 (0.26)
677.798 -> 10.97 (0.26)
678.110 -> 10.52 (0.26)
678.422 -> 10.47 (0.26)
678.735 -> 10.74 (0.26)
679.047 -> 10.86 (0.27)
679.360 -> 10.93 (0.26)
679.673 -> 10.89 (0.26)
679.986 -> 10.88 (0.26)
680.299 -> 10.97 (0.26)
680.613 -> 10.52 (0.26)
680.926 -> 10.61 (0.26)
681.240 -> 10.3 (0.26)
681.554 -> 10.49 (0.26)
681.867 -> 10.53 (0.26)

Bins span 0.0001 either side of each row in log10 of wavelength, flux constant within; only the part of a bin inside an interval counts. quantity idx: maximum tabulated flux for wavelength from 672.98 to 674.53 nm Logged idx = 11.12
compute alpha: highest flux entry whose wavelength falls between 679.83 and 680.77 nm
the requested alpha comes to 10.97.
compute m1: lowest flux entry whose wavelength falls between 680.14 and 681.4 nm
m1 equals 10.3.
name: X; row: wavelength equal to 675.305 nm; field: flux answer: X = 11.02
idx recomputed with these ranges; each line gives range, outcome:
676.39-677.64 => 10.99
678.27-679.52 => 10.93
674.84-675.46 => 11.02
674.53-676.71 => 11.36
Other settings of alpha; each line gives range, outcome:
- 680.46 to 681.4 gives 10.61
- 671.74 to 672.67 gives 11.27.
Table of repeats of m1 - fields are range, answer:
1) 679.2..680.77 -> 10.52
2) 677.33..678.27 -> 10.22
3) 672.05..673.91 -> 10.39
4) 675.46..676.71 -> 10.83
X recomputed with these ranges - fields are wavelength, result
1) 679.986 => 10.88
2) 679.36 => 10.93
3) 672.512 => 10.92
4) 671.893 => 11.27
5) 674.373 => 10.75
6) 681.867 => 10.53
